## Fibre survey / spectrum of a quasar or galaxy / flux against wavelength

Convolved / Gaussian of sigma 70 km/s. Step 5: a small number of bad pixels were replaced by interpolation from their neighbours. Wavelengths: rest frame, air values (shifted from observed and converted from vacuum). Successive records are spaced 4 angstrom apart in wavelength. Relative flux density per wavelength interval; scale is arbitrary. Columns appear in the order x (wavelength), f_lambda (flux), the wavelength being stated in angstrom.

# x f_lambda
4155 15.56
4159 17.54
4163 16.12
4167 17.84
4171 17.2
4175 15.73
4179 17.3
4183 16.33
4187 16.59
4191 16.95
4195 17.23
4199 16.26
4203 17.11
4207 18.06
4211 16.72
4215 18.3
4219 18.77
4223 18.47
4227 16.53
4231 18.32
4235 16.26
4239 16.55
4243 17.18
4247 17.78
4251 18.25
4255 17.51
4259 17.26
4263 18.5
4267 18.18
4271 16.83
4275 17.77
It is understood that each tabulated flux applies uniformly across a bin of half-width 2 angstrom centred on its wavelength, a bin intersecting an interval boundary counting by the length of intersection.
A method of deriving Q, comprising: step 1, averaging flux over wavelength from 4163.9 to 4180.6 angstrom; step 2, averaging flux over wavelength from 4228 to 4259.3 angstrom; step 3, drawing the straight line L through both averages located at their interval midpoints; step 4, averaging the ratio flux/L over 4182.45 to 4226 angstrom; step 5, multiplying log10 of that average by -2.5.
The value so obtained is -0.01 mag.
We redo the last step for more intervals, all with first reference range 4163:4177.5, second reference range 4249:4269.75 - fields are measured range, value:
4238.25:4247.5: 0.034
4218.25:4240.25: 0.006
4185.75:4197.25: 0.010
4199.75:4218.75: -0.017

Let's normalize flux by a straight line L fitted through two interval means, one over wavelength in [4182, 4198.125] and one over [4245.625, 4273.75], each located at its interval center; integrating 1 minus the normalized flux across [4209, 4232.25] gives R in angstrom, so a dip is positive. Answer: -0.9 angstrom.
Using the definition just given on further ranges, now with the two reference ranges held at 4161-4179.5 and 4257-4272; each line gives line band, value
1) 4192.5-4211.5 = 0.0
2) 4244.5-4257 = -0.1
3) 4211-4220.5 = -0.5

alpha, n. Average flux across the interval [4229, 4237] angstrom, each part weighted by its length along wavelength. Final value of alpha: 17.3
